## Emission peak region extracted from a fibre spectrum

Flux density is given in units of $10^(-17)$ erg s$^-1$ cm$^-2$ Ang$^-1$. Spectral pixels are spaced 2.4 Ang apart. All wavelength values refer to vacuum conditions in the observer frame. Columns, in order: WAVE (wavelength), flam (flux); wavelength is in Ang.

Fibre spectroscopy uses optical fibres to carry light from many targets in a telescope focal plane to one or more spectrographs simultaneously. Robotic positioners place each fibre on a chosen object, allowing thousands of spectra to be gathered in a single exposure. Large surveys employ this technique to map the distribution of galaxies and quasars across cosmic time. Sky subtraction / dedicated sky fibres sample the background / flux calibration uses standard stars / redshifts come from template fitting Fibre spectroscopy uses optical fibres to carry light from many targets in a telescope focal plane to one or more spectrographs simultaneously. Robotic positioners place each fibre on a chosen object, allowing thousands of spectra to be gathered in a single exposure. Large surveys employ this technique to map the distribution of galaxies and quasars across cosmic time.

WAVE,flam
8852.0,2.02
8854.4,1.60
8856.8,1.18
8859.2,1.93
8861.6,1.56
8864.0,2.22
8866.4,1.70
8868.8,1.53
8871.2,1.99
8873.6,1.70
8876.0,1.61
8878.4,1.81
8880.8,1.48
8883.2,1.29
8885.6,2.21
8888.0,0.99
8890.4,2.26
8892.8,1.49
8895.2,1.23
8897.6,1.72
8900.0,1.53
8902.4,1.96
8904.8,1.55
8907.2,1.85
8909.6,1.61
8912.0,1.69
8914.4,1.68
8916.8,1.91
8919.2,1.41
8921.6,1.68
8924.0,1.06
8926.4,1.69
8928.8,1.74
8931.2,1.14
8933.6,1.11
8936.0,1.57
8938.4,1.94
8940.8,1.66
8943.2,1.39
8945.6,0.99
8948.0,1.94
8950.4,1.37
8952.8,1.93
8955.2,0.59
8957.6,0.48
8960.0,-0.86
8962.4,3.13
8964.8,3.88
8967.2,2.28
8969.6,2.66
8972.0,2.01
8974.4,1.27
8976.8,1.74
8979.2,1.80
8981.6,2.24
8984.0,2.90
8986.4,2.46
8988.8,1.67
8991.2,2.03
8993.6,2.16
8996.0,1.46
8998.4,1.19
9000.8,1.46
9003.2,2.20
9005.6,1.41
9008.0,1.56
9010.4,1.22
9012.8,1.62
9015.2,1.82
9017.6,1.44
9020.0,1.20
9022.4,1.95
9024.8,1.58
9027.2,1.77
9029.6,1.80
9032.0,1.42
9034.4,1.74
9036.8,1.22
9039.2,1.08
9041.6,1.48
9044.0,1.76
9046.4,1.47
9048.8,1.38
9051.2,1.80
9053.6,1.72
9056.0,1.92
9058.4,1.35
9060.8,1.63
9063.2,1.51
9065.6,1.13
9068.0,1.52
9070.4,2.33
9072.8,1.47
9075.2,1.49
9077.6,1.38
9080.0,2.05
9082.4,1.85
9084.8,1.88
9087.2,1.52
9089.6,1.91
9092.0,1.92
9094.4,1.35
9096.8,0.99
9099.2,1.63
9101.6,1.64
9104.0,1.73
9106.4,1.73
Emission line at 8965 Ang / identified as [S II]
